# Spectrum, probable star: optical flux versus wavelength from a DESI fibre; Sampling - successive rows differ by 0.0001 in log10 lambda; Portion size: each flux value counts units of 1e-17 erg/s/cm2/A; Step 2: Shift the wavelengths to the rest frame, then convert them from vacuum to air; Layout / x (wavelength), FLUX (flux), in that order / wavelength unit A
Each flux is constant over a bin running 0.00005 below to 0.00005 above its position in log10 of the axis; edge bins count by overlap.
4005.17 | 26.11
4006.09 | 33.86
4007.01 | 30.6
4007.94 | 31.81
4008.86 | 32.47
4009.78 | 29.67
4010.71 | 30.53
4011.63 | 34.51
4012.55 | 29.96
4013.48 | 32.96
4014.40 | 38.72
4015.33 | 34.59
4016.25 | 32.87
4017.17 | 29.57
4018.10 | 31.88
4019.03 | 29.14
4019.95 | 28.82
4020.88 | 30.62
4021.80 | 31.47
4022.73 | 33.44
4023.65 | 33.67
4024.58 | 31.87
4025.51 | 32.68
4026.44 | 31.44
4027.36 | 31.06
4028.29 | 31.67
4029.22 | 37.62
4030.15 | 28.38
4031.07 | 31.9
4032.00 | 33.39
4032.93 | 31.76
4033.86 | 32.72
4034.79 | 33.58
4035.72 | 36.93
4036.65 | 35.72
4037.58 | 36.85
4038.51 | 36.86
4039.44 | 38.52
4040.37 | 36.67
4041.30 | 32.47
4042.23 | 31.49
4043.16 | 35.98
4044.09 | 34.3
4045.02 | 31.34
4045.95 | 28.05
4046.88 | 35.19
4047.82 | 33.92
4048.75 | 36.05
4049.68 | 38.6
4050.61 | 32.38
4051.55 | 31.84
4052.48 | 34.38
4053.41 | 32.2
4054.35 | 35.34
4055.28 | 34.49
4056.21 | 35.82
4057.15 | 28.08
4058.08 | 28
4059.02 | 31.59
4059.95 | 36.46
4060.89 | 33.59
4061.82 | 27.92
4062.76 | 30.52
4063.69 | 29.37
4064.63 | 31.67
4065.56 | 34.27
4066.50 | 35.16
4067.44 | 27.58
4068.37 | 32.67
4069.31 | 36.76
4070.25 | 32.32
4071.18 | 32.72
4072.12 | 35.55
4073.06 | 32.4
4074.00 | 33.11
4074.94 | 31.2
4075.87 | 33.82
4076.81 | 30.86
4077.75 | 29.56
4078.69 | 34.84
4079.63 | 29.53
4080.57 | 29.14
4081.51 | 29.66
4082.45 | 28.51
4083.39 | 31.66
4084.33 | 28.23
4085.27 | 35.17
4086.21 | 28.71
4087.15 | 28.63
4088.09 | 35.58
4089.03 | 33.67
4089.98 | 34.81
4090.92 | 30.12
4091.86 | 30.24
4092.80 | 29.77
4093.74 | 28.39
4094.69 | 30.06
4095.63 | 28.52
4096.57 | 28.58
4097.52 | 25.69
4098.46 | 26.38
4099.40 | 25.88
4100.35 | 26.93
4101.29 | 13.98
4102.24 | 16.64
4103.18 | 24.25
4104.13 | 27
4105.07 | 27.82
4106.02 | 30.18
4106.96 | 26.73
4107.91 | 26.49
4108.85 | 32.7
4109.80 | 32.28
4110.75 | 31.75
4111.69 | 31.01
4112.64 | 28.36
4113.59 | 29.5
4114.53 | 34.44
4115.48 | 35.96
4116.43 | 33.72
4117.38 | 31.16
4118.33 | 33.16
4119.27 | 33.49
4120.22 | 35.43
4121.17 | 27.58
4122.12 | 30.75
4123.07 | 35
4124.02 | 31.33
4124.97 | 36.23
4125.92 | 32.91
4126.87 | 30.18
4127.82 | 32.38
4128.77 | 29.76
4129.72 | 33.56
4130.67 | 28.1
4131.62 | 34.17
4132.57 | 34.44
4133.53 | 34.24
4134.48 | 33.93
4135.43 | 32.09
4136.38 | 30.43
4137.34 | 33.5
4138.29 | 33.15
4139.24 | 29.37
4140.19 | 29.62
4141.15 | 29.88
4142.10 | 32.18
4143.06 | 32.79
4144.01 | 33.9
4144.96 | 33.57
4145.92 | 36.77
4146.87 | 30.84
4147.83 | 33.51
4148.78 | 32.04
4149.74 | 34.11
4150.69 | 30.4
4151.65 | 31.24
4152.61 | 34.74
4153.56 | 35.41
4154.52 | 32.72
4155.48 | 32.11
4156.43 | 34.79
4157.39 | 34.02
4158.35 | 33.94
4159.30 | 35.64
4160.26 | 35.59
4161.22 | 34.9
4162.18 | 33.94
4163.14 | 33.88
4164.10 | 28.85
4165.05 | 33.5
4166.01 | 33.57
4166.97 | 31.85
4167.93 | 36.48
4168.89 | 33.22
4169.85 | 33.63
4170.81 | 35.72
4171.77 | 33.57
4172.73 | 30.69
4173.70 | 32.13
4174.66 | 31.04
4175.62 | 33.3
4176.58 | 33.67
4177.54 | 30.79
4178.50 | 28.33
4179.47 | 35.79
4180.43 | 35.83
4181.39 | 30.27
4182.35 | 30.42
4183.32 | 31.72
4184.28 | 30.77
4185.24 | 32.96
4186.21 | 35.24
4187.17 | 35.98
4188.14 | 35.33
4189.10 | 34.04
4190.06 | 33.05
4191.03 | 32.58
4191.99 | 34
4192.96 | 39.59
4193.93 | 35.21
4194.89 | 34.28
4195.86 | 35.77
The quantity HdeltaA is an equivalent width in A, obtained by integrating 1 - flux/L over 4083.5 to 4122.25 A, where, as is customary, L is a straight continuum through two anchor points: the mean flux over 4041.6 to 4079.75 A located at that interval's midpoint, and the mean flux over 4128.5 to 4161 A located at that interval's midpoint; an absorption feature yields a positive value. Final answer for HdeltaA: 3.9 A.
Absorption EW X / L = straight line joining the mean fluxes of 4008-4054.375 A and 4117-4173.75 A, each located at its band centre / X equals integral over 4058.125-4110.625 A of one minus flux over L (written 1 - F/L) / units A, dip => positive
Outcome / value 4.6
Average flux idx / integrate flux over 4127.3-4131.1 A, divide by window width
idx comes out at 31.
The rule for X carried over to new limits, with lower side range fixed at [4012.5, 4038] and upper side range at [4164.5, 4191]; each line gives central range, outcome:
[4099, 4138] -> 2.9 A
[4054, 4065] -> 0.3 A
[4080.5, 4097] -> 1.2 A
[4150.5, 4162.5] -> -0.3 A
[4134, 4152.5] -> 0.4 A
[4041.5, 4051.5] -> -0.3 A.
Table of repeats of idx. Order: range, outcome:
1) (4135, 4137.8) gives 31.9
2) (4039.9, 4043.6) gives 34.2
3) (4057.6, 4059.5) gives 29.9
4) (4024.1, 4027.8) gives 31.8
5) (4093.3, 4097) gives 28.9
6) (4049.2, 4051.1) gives 35.4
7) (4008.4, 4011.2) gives 30.9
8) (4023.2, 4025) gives 32.7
